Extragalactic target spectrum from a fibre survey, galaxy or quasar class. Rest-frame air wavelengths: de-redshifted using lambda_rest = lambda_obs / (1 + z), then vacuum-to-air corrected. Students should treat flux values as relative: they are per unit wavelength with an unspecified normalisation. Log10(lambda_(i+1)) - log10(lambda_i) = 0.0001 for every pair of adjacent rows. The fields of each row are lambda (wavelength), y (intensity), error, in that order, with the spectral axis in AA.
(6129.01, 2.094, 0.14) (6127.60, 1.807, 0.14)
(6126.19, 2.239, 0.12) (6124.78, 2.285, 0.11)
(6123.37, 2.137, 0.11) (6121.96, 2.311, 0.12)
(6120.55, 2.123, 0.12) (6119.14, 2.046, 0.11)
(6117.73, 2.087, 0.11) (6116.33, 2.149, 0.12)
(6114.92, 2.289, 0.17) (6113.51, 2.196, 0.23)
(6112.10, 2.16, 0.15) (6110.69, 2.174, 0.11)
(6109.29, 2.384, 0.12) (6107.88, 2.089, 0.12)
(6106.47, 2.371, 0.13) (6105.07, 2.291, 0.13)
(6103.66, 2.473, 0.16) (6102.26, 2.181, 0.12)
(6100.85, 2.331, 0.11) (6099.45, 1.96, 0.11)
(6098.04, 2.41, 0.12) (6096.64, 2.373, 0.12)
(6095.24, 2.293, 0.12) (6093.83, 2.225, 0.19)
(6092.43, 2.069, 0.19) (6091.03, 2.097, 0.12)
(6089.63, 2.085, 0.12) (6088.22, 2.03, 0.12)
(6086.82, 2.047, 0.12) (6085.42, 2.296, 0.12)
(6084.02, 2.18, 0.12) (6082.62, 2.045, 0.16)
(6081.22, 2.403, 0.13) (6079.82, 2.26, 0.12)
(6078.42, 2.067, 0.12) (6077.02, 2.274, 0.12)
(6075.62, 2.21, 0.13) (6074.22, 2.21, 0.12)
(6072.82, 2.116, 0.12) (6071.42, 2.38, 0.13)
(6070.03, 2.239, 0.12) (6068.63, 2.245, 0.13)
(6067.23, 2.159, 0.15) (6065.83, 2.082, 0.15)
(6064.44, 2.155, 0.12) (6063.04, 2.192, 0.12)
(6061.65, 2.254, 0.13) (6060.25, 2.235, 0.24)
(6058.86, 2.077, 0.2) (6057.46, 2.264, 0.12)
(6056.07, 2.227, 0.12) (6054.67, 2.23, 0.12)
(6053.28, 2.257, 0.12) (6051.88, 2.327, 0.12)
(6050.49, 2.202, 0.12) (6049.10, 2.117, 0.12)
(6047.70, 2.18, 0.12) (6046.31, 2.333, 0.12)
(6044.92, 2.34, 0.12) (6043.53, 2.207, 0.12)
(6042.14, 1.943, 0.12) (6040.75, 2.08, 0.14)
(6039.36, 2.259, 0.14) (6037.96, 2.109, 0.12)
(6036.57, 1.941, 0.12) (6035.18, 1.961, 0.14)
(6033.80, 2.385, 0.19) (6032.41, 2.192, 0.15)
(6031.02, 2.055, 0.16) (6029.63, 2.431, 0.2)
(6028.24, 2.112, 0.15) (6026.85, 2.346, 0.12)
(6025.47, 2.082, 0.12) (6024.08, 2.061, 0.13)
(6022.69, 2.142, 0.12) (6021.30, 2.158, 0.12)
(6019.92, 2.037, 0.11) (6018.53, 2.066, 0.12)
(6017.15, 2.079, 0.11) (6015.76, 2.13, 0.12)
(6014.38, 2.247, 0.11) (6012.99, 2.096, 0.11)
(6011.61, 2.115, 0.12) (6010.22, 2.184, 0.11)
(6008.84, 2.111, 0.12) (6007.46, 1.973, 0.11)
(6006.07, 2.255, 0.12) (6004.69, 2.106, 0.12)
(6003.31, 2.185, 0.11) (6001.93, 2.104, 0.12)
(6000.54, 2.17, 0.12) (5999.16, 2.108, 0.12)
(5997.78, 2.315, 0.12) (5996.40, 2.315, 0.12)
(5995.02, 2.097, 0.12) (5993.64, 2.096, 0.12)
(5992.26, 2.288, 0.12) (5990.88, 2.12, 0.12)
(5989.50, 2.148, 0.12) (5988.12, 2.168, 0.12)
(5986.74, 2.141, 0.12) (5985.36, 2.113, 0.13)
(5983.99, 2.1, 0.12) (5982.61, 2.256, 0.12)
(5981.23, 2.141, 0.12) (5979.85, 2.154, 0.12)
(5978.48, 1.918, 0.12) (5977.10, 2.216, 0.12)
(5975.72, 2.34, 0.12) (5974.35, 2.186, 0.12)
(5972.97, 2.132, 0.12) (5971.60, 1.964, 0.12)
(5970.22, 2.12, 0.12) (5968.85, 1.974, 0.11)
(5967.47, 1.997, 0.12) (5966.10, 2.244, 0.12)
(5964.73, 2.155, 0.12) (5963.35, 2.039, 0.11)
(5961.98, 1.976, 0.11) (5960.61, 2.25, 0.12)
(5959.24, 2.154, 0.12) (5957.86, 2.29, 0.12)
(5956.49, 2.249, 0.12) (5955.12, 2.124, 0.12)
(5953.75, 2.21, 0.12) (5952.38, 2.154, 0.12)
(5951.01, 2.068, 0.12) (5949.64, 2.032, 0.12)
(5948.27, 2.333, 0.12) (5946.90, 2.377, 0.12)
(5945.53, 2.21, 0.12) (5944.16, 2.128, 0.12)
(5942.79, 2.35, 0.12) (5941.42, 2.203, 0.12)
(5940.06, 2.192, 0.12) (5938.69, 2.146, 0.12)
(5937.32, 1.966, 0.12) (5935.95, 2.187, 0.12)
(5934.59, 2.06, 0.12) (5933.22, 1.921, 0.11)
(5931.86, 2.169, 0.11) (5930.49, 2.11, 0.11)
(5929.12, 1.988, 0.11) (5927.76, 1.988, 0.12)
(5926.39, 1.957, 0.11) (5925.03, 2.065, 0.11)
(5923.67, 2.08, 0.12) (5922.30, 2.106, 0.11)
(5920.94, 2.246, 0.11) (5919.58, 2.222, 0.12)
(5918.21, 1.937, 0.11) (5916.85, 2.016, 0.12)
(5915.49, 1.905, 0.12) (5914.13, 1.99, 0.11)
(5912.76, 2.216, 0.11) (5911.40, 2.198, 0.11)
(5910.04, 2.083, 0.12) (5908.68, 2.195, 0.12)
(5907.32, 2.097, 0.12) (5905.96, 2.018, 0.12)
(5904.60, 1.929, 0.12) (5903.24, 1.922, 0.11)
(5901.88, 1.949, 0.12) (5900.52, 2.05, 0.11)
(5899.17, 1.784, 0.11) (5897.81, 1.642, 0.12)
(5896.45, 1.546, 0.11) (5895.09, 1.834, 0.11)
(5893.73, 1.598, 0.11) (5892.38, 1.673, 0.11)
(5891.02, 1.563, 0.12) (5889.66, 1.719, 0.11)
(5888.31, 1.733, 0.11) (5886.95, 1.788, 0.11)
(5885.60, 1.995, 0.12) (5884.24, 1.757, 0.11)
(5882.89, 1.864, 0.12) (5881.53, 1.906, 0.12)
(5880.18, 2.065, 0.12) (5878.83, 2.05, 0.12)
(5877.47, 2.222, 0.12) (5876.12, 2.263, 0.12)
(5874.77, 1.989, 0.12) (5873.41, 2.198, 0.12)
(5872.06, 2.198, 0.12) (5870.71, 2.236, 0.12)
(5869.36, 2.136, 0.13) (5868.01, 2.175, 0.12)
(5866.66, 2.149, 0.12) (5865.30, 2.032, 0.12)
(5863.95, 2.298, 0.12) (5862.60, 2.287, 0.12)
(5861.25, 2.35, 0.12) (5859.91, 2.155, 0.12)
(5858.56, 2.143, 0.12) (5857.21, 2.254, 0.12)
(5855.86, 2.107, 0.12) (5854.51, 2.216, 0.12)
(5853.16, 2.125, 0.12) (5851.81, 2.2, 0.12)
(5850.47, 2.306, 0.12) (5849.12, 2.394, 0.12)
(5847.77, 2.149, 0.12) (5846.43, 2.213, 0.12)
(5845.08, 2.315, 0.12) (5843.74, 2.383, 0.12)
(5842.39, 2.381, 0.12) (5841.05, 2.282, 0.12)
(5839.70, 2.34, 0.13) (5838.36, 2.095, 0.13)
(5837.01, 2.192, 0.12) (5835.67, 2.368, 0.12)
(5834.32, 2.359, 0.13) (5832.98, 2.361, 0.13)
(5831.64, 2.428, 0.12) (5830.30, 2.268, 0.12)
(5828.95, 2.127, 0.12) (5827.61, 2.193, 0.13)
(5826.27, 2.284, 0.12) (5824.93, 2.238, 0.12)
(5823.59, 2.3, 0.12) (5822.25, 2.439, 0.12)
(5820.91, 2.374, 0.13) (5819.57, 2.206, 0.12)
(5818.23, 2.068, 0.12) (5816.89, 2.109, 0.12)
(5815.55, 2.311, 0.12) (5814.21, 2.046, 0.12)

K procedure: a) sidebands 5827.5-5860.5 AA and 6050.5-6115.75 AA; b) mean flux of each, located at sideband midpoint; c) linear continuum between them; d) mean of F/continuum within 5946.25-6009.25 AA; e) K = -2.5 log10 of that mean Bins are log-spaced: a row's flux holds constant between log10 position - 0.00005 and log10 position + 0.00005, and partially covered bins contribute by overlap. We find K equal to 0.04 mag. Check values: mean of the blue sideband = 2.25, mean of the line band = 2.15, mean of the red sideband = 2.22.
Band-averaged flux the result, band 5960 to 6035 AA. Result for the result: 2.15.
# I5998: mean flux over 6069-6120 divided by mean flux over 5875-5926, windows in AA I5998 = 1.13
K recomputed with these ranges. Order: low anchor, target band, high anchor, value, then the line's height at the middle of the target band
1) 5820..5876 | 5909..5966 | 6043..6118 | 0.05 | 2.23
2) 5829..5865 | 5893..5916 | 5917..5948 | 0.12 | 2.17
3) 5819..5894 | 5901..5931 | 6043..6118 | 0.06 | 2.17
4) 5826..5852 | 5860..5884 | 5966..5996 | 0.06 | 2.25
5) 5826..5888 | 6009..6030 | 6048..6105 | 0.03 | 2.2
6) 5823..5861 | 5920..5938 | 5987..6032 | 0.07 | 2.2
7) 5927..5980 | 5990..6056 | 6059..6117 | 0.01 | 2.17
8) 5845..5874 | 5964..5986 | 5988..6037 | 0.02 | 2.16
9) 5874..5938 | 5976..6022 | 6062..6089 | -0.03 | 2.09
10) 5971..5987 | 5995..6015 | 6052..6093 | 0.00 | 2.15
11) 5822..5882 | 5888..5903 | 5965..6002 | 0.25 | 2.2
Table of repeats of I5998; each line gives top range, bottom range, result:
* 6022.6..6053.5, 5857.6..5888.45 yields 1.04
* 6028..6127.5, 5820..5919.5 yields 1.04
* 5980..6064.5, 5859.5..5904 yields 1.10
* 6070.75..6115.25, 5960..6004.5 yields 1.04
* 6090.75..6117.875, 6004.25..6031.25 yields 1.04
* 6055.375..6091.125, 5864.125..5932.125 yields 1.10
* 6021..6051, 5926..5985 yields 1.01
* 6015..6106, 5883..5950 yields 1.09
